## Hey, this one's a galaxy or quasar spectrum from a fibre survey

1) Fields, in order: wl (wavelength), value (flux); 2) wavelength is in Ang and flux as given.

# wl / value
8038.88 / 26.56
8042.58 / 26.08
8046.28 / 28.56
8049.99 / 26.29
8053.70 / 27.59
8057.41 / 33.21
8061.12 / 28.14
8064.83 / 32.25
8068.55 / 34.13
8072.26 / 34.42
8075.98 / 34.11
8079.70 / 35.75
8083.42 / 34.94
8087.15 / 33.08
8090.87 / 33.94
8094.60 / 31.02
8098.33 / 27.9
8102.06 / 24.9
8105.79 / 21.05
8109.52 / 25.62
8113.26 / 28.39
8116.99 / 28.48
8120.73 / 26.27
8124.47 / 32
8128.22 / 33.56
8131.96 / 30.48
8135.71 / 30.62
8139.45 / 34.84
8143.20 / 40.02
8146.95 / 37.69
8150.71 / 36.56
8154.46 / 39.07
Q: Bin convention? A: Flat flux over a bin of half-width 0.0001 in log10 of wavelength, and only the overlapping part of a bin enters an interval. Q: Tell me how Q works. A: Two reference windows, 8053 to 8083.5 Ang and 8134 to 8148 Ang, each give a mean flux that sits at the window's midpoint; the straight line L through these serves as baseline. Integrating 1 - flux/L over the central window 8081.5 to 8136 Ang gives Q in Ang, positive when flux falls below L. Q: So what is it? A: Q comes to 7.9 Ang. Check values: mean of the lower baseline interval 32.8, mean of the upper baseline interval 35.8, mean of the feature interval 29.5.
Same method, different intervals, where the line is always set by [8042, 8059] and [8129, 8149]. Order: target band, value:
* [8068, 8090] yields -2.86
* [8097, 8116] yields 3.96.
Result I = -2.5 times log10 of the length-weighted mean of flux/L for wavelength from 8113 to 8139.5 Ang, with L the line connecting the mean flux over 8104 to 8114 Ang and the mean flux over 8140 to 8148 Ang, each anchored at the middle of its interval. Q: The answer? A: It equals 0.03 mag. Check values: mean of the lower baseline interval 24.7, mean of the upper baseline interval 38.3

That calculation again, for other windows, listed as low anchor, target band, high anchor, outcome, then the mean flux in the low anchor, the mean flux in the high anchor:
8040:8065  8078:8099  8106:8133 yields -0.15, 28.6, 28.7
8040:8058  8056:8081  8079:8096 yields -0.08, 27.9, 33.7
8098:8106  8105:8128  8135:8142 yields 0.03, 24.7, 33.8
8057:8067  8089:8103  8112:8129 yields 0.02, 31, 29.5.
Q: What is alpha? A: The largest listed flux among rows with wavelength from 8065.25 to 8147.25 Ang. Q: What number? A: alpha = 40.02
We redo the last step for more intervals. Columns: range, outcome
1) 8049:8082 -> 35.75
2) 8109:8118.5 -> 28.48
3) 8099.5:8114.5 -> 28.39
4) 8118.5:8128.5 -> 33.56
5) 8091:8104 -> 31.02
